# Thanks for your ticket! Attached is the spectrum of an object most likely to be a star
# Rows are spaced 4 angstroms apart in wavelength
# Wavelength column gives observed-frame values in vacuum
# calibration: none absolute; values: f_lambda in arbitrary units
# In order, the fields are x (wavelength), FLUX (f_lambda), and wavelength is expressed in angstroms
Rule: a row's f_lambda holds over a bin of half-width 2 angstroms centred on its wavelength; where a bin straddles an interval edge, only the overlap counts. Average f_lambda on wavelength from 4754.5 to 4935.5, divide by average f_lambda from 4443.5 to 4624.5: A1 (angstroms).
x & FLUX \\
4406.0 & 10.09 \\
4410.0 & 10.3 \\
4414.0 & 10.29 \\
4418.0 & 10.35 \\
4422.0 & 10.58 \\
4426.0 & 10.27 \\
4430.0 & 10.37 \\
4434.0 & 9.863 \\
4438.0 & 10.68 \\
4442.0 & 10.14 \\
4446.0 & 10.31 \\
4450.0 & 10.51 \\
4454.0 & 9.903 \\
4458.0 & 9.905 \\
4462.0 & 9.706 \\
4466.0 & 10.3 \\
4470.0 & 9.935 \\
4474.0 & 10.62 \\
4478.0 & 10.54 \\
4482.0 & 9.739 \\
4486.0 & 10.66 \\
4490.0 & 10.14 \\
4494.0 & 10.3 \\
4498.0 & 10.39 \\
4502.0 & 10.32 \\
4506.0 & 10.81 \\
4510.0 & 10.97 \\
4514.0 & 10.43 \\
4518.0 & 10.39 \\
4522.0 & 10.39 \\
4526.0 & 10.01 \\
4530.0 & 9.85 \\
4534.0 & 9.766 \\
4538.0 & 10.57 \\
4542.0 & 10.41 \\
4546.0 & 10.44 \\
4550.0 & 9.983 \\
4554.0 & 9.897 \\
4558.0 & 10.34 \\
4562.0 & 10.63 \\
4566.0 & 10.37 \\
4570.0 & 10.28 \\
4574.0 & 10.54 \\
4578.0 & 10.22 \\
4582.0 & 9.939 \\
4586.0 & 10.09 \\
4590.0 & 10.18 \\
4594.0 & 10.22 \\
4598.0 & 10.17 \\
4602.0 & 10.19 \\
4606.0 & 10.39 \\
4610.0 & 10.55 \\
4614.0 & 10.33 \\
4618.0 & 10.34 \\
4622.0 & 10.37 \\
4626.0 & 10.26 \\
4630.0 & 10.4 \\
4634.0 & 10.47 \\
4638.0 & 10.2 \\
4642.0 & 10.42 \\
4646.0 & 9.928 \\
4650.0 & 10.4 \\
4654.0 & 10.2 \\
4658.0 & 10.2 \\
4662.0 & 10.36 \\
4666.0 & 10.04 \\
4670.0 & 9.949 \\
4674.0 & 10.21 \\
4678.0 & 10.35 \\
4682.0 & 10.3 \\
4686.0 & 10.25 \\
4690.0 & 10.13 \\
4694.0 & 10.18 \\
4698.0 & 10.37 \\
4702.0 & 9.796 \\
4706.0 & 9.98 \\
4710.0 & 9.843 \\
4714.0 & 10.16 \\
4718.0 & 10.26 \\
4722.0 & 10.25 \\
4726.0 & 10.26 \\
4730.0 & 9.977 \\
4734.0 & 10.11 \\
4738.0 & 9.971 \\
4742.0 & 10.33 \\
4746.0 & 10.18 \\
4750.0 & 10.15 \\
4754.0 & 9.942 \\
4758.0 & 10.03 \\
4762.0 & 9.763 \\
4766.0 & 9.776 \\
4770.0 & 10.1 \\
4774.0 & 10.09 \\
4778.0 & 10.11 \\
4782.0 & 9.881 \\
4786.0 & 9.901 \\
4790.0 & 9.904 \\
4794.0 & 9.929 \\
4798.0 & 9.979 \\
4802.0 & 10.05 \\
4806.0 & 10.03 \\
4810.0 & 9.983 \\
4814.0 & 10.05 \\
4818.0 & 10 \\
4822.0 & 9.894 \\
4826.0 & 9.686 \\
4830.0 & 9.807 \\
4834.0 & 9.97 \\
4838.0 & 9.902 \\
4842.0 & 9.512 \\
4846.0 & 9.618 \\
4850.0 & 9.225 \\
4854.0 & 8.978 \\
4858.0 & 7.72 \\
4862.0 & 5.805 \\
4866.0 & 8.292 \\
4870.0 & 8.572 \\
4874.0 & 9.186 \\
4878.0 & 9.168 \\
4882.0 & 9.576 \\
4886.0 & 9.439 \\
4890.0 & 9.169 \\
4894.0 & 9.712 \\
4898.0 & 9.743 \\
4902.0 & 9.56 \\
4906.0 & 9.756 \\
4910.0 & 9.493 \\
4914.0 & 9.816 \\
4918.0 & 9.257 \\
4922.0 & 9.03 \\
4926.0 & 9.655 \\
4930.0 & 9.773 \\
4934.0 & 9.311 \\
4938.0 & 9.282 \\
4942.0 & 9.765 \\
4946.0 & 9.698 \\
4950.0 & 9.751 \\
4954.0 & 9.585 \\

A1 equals 0.93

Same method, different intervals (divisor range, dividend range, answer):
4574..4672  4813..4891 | 0.89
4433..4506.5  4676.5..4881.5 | 0.95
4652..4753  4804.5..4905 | 0.92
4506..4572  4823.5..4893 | 0.88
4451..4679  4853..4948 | 0.89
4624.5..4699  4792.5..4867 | 0.92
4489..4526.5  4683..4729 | 0.97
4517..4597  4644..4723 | 0.99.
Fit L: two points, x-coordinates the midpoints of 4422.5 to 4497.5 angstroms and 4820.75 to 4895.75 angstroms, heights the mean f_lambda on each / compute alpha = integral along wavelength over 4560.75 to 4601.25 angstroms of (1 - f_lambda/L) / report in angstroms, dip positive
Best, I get -1.51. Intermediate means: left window 10.2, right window 9.11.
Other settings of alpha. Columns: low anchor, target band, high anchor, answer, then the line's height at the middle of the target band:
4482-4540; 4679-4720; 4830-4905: -1.92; 9.68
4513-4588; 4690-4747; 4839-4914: -2.89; 9.63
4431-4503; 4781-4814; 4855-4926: -2.38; 9.3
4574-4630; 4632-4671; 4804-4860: -0.39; 10.1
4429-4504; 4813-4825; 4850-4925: -0.95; 9.22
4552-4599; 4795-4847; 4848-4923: -3.42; 9.28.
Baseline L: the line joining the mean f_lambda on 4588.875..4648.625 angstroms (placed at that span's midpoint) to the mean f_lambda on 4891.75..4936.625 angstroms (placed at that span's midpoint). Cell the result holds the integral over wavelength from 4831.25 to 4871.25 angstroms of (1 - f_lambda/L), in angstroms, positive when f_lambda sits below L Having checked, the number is 3.83 angstroms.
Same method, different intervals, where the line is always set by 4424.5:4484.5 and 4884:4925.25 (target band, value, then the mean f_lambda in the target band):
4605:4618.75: -0.6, 10.4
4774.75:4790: -0.4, 9.97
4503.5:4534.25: -0.8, 10.4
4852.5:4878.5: 3.8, 8.18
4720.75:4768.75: -1.5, 10.1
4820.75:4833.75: -0.3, 9.81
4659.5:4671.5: -0.3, 10.1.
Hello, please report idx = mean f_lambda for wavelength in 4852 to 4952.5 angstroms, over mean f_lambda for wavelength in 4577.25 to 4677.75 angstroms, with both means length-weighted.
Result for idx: 0.90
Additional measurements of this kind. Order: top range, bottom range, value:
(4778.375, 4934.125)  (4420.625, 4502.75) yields 0.92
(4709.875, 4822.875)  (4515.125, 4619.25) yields 0.98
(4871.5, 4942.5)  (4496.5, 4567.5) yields 0.92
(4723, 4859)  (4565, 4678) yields 0.96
